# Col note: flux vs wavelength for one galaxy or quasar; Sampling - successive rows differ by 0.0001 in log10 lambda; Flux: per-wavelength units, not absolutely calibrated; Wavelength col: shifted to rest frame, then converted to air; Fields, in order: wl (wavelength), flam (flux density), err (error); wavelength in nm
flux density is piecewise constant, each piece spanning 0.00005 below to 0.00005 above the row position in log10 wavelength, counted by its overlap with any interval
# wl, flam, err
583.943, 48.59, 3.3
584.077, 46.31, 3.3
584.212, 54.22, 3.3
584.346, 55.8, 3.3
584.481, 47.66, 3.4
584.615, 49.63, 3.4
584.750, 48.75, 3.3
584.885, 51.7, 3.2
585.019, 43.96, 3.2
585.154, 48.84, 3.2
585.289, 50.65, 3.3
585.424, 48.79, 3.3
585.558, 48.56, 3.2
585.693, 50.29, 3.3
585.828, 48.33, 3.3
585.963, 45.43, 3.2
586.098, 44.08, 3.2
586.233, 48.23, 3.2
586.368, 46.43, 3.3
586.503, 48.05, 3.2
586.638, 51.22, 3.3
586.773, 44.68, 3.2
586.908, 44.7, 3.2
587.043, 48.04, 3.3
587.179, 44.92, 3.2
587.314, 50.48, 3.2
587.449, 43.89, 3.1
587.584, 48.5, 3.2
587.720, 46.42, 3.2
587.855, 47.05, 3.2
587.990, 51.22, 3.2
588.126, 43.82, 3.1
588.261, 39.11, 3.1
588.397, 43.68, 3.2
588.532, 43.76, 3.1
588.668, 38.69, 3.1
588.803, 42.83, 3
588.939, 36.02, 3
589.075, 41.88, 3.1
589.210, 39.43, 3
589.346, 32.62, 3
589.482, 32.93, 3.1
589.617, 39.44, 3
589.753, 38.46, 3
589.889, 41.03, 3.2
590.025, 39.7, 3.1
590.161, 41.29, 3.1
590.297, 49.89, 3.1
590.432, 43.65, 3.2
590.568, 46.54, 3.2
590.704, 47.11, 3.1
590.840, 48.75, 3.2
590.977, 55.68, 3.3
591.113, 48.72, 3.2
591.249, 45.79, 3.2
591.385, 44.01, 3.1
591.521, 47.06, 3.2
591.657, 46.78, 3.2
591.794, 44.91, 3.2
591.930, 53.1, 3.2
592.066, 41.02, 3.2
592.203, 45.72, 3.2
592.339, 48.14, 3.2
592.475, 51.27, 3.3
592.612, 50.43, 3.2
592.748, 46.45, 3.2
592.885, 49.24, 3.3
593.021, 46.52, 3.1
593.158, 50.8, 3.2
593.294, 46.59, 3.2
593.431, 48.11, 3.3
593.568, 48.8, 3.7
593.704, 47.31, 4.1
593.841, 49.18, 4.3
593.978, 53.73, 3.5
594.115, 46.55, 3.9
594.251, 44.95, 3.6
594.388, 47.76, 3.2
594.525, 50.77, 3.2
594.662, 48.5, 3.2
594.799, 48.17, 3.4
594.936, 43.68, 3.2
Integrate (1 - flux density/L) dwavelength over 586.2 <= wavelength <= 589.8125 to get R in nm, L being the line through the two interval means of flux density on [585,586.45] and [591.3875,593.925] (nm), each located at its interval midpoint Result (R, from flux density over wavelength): 0.32 nm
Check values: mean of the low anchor 47.7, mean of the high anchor 47.8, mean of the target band 43.5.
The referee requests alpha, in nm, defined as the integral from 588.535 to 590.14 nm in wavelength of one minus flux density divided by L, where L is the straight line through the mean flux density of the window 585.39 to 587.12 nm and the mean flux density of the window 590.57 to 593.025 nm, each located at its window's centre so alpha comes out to 0.30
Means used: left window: 47.4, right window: 47.8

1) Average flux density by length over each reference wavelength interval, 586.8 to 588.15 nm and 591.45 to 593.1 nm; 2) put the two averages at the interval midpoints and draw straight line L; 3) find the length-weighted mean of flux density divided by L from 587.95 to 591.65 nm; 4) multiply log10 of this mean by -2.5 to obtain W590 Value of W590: 0.10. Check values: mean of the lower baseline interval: 46.9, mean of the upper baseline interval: 47.6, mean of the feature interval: 43.1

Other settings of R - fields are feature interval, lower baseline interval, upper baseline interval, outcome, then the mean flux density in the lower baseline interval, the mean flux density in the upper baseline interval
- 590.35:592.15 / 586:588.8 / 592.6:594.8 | 0.01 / 45.8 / 48.4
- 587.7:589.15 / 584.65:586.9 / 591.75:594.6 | 0.15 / 47.9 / 48.2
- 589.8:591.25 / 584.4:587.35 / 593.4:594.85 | 0.06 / 47.9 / 48.5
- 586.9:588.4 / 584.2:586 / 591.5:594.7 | 0.09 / 49.4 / 48.1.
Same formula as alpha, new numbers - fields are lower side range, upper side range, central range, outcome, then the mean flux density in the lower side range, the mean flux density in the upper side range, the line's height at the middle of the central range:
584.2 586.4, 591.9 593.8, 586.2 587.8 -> 0.05 nm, 48.8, 48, 48.6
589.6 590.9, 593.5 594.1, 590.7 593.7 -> -0.07 nm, 43.7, 49.5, 46.9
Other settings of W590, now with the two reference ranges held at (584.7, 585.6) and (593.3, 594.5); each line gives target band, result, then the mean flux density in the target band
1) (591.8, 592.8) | 0.01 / 47.9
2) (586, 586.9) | 0.04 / 46.9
